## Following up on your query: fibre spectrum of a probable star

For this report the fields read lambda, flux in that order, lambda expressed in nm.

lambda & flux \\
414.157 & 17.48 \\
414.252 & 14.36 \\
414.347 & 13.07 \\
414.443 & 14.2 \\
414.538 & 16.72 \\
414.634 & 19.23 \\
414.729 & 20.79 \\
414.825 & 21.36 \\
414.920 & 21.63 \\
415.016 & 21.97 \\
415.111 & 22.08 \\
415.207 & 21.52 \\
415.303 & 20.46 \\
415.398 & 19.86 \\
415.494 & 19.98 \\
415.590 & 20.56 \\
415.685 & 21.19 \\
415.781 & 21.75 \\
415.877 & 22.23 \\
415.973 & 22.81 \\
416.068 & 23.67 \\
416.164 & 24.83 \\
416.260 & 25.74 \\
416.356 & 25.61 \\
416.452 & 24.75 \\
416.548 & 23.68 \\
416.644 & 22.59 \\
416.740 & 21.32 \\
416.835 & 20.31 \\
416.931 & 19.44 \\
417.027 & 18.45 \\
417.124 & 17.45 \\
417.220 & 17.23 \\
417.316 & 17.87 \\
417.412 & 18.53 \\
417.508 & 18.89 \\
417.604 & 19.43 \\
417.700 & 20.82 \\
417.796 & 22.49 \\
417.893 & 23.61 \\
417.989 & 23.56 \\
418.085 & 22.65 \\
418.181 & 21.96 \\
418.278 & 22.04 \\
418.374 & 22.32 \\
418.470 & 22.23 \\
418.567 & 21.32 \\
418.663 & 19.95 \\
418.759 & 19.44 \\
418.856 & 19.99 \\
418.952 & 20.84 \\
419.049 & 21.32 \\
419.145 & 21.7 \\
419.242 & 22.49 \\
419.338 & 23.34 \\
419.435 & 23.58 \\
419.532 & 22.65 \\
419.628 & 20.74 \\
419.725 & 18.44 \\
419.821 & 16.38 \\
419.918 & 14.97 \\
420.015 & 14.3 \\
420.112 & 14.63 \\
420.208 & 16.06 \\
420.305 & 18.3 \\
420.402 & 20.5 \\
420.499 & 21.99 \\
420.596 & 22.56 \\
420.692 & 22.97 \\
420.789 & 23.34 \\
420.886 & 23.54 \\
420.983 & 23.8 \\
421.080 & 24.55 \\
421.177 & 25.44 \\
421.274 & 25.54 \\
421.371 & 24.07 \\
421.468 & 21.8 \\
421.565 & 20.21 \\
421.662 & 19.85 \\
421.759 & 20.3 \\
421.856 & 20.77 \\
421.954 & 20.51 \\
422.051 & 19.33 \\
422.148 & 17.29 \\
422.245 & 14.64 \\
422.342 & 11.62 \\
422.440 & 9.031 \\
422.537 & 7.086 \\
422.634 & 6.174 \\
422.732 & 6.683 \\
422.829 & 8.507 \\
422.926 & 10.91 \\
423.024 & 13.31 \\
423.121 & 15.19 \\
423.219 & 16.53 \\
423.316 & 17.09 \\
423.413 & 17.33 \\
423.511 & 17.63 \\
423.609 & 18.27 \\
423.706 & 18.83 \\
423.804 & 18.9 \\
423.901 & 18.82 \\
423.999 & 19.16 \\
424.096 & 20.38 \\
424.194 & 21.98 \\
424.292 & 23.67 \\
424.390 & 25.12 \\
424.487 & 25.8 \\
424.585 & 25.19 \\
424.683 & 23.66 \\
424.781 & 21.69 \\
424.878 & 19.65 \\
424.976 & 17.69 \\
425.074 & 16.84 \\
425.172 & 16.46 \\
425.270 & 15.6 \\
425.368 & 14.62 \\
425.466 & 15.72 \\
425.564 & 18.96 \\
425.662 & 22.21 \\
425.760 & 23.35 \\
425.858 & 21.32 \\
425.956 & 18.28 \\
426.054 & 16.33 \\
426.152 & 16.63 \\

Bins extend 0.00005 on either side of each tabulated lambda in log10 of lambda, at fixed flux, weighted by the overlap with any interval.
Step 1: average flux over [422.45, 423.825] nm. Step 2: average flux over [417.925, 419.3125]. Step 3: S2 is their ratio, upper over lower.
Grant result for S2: 0.62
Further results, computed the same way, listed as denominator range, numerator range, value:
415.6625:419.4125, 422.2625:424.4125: 0.72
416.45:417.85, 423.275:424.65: 1.03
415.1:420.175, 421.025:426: 0.88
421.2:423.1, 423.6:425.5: 1.27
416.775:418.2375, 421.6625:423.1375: 0.67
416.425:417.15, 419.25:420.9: 0.95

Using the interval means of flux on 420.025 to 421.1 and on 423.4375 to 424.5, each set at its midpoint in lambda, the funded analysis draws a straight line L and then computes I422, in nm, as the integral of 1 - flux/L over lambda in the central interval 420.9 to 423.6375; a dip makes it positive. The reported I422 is 0.489 nm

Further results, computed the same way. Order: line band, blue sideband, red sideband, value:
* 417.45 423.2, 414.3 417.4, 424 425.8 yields 0.399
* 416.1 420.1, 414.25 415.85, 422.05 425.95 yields -0.436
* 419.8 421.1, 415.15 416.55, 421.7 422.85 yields -0.303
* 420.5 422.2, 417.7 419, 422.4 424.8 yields -0.269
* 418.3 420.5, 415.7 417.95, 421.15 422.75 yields -0.062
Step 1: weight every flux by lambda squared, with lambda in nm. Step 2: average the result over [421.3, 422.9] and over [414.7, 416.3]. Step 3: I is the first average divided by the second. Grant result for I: 0.7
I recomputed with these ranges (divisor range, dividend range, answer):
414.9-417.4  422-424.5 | 0.77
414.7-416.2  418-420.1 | 0.97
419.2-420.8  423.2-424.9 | 1.07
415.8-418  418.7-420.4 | 0.91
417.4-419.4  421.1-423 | 0.78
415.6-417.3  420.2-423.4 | 0.84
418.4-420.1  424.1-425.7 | 1.04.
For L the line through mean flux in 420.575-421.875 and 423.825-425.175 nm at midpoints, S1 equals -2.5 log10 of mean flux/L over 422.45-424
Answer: 0.47 mag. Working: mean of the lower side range 22.8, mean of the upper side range 21.3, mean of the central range 14.1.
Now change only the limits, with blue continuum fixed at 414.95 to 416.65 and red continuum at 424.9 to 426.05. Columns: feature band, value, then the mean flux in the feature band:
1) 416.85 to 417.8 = 0.15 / 18.9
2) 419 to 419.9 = 0.00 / 21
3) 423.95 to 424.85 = -0.22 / 22.9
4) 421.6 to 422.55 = 0.20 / 16.4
